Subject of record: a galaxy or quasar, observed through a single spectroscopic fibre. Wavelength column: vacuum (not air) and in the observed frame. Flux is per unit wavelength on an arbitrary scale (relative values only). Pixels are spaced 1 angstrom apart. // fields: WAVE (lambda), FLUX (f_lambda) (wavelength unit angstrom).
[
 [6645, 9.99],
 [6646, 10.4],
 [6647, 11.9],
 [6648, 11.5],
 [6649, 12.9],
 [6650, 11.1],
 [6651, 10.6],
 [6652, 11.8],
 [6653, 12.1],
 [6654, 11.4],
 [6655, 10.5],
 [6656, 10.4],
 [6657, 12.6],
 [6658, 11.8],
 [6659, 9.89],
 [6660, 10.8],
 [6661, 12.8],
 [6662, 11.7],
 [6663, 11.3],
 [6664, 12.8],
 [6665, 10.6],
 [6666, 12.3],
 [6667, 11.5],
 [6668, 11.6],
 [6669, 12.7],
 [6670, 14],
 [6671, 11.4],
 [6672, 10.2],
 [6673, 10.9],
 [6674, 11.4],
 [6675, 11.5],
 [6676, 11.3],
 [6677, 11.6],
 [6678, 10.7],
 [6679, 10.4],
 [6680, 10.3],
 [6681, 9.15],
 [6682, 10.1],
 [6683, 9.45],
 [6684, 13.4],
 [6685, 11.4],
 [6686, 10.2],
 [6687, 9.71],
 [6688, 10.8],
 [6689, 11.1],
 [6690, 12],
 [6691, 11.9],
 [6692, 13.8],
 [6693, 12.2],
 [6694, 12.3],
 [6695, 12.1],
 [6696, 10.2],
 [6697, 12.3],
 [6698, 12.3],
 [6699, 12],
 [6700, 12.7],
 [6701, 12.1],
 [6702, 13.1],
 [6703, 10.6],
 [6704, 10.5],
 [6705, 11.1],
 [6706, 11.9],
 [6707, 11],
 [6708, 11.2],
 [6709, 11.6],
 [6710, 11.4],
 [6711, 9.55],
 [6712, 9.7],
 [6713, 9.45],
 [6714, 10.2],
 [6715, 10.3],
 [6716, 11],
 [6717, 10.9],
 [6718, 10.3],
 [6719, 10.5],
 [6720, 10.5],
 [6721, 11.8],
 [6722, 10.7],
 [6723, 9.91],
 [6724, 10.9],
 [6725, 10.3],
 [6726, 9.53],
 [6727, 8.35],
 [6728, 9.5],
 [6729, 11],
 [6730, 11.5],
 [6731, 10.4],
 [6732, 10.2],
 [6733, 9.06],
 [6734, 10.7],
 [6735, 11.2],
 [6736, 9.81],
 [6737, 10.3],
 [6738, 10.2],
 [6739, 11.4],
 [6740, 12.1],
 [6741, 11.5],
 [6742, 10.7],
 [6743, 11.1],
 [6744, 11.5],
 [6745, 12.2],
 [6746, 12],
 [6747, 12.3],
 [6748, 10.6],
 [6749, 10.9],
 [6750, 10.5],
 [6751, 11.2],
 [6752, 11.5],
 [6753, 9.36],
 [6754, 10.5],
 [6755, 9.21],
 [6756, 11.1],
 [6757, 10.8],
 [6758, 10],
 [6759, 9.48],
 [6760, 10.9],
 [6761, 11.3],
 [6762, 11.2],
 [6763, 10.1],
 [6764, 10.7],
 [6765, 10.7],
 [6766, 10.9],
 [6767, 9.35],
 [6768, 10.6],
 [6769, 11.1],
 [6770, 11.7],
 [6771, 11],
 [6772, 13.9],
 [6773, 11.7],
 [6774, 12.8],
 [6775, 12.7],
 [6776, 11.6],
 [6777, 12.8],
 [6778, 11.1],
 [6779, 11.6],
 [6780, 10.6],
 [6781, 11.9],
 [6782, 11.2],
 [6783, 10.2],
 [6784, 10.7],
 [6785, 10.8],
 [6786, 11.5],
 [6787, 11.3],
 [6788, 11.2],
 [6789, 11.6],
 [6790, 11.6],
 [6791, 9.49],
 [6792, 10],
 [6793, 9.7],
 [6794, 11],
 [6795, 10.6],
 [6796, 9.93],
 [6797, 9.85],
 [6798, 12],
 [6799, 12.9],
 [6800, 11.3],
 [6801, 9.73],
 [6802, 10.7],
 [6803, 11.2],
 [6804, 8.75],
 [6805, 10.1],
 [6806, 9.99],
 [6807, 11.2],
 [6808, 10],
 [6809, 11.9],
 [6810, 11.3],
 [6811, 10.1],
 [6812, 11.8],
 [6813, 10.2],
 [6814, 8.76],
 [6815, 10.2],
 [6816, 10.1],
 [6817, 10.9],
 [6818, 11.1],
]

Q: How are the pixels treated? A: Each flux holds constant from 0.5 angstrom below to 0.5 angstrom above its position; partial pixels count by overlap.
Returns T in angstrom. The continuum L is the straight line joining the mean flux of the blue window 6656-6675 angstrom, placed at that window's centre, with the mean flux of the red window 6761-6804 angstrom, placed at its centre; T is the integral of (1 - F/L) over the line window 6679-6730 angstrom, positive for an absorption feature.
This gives 2.2 angstrom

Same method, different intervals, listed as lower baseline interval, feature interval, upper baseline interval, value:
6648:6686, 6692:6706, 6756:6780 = -0.72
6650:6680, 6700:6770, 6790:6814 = 1.71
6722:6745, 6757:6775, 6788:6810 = -0.77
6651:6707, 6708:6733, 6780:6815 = 1.81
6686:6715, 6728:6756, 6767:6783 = 1.64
